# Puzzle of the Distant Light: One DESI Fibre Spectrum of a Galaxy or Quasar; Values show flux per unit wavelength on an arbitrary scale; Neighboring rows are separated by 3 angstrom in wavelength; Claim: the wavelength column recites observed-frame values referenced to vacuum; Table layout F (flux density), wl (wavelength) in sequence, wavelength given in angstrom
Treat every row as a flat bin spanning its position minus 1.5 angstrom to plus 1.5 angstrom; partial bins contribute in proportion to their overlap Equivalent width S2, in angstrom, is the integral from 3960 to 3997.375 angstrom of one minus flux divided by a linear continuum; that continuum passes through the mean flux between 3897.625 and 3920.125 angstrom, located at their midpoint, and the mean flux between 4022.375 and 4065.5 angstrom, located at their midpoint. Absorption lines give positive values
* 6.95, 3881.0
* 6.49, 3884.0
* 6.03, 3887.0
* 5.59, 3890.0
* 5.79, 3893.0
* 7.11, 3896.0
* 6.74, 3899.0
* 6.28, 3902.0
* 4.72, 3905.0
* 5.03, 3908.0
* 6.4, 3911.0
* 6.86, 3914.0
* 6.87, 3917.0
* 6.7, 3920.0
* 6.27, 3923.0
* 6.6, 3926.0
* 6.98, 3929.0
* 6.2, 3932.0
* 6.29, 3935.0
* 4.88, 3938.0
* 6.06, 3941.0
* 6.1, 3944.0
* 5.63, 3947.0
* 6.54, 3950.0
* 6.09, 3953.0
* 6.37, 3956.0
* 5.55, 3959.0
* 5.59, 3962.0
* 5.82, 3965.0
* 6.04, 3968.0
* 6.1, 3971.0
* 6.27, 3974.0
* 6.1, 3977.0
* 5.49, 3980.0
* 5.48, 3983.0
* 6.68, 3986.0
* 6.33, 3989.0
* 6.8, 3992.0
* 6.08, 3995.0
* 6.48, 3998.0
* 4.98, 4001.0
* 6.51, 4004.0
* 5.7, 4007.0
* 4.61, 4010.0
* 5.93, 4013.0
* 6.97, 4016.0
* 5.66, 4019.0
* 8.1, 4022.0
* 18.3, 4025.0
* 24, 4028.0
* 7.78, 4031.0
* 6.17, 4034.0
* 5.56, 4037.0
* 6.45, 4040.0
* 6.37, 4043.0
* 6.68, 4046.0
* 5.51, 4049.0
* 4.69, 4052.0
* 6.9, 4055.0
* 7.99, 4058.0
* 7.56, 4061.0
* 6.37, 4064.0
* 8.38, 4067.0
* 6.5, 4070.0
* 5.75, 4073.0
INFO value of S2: 6.8 angstrom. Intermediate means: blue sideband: 6.17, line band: 6.07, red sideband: 8.58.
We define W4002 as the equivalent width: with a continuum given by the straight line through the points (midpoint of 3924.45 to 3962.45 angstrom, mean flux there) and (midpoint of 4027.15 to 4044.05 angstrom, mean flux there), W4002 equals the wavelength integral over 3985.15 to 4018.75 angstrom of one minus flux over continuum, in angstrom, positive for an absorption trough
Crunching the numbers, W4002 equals 7.6 angstrom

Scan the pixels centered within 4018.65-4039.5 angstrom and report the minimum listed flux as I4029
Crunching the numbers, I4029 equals 5.56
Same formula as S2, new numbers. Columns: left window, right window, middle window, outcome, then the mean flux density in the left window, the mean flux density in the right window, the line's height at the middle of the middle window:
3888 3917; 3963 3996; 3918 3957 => -0.7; 6.1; 6.1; 6.1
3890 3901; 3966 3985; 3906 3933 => -0.6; 6.4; 5.93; 6.26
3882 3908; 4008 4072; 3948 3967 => 2.4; 6.05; 7.89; 6.84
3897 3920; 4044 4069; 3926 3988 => 3.3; 6.19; 6.75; 6.37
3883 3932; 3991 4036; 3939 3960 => 3.1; 6.27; 8.26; 7.06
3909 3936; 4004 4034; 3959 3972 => 3.3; 6.55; 9.34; 7.79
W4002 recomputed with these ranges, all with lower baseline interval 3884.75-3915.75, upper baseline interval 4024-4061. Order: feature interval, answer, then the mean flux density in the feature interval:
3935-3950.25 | 2.3 angstrom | 5.83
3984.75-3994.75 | 1.5 angstrom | 6.54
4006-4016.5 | 3.1 angstrom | 5.7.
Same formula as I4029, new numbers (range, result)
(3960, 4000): 5.48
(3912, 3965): 4.88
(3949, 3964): 5.55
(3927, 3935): 6.2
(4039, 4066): 4.69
